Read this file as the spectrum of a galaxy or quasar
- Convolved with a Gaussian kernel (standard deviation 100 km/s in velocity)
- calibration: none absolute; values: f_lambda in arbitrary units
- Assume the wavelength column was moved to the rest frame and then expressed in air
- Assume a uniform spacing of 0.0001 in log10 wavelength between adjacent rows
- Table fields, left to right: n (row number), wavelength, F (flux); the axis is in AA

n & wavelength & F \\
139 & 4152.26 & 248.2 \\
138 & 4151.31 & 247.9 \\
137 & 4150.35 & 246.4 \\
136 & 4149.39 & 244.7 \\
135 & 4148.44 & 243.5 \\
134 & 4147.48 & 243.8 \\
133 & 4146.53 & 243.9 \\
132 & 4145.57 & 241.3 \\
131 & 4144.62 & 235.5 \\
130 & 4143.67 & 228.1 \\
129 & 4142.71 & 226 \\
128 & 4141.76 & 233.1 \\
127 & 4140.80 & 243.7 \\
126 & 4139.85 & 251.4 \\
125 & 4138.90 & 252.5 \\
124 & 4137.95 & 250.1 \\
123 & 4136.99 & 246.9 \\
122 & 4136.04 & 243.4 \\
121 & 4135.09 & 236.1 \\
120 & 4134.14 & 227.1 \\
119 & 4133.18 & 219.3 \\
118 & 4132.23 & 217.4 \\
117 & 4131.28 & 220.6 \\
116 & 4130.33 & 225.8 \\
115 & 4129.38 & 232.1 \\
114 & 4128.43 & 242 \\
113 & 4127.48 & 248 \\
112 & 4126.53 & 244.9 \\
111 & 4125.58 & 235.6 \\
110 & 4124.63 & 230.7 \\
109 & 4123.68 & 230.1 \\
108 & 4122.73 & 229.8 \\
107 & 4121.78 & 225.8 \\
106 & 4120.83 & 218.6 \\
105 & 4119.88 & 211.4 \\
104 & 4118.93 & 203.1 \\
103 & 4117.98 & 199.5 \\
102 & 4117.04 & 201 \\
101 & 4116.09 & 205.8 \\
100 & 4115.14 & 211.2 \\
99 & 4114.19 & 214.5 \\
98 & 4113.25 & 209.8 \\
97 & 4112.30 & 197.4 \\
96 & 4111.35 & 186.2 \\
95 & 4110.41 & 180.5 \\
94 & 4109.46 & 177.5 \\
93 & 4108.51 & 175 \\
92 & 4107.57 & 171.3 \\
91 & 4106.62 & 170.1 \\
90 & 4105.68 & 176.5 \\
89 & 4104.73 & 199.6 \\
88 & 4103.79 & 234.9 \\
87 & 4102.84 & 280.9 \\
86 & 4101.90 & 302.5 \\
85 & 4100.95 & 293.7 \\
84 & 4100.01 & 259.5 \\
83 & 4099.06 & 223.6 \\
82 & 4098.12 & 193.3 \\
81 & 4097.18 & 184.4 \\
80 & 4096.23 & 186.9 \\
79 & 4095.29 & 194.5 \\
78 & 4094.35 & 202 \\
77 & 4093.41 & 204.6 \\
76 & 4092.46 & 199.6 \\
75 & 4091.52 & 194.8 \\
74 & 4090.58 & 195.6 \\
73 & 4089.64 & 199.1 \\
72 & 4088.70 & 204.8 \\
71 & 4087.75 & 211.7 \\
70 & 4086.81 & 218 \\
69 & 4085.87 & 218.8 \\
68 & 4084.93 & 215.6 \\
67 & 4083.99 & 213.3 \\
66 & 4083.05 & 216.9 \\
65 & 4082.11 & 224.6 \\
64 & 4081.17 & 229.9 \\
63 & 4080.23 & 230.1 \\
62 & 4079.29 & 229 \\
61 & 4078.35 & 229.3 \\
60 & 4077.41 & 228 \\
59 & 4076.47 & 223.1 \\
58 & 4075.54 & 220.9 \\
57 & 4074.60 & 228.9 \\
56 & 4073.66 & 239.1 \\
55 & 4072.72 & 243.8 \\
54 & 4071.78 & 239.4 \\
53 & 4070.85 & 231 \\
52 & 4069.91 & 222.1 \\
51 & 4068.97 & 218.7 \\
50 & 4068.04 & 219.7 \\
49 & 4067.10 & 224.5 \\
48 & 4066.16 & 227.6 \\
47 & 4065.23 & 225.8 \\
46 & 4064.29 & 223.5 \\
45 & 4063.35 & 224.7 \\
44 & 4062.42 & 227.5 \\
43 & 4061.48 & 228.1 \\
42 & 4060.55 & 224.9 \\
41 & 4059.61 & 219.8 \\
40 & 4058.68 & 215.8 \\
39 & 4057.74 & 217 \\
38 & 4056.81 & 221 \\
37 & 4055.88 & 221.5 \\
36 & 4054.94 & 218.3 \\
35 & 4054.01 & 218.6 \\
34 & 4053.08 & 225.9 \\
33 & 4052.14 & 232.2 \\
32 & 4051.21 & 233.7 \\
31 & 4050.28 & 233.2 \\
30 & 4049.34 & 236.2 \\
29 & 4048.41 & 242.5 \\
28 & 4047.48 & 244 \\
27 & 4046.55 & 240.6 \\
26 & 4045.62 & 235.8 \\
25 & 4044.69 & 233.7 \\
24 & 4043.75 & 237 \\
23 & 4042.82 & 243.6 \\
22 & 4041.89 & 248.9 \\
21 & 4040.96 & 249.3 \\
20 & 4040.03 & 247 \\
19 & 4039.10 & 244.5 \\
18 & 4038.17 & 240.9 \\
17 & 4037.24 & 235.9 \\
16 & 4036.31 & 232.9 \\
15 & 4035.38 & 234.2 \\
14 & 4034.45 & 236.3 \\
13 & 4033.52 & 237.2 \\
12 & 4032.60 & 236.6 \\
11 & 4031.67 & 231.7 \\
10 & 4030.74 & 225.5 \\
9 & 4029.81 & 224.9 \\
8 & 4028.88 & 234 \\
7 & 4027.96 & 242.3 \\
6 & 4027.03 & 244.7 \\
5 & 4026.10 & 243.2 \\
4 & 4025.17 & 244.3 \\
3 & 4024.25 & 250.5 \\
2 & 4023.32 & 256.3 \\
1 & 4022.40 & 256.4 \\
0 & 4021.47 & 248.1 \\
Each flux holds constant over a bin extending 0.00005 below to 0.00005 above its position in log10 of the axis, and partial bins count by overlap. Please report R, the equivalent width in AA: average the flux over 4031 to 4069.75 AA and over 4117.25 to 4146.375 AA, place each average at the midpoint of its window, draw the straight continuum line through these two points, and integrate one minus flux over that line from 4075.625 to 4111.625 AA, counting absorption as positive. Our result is 2.90 AA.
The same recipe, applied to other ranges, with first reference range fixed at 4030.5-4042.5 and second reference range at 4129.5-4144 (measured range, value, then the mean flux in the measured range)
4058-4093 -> 2.4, 221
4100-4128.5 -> 2.2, 217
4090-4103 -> 0.8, 221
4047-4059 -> 0.5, 228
